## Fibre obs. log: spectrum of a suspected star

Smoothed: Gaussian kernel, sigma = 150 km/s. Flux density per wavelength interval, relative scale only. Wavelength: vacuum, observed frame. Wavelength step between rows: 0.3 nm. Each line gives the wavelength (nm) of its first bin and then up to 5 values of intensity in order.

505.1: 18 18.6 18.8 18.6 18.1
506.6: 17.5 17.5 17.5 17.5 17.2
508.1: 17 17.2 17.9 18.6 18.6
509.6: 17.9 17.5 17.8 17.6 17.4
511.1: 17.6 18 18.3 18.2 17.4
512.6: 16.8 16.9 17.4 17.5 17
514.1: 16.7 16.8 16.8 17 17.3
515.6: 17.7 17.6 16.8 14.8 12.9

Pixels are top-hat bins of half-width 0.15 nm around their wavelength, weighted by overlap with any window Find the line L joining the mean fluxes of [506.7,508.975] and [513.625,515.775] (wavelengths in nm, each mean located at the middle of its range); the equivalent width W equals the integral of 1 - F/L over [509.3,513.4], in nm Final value -0.09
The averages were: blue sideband 17.5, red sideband 17.1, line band 17.6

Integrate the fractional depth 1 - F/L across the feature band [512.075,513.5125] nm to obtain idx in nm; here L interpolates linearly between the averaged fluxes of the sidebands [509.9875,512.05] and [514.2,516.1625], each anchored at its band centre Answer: 0.03 nm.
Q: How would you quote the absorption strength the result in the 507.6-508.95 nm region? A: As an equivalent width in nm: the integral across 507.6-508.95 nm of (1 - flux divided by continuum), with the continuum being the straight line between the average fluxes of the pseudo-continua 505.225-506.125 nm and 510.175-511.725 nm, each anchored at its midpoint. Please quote 0.06 nm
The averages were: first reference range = 18.7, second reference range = 17.7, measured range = 17.4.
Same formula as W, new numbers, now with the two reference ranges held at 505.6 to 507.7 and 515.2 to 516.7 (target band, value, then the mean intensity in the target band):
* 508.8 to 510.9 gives -0.05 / 17.9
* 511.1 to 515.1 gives -0.06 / 17.3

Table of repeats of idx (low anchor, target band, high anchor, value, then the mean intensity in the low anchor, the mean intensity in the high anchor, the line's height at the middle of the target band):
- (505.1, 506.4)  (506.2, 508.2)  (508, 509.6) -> 0.08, 18.5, 17.9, 18.2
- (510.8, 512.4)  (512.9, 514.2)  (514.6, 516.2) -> 0.03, 17.9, 17.2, 17.6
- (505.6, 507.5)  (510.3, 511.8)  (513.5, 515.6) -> -0.03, 17.9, 17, 17.4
